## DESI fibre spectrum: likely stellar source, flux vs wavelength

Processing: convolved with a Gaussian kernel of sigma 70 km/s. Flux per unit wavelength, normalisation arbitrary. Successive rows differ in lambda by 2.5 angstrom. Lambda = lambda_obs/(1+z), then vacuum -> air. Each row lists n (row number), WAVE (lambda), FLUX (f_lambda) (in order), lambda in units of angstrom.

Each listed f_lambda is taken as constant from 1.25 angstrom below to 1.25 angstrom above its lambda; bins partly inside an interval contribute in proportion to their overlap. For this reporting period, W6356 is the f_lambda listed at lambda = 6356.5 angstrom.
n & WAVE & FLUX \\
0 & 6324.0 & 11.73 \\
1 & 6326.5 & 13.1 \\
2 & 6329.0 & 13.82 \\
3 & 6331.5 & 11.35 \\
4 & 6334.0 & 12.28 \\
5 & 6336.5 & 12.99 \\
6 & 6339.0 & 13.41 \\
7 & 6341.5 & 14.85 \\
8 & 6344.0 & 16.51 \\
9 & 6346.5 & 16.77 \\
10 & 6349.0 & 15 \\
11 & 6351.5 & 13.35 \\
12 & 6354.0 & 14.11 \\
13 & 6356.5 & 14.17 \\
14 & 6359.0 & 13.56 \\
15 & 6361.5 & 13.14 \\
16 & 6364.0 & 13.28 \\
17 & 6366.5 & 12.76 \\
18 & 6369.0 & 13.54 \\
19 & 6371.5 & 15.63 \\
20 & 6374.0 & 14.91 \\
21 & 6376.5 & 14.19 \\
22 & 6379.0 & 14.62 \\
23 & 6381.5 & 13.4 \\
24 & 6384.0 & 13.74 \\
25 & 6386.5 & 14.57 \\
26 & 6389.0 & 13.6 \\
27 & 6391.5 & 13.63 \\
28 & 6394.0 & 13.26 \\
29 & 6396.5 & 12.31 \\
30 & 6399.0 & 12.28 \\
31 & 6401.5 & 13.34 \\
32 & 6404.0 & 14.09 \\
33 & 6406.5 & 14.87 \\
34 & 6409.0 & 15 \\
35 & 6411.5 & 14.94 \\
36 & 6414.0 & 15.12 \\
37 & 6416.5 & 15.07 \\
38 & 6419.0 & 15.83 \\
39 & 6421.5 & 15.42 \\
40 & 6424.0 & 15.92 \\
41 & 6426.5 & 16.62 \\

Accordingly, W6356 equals 14.17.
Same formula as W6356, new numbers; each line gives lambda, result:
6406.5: 14.87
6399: 12.28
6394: 13.26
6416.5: 15.07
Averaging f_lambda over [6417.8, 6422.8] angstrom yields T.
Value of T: 15.6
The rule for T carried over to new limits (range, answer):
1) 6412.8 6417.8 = 15.1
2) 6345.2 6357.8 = 14.7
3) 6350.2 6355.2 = 13.7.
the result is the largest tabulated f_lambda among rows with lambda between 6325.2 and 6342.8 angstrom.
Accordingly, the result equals 14.85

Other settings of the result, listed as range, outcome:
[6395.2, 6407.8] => 14.87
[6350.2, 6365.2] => 14.17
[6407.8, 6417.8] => 15.12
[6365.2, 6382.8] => 15.63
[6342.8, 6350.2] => 16.77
